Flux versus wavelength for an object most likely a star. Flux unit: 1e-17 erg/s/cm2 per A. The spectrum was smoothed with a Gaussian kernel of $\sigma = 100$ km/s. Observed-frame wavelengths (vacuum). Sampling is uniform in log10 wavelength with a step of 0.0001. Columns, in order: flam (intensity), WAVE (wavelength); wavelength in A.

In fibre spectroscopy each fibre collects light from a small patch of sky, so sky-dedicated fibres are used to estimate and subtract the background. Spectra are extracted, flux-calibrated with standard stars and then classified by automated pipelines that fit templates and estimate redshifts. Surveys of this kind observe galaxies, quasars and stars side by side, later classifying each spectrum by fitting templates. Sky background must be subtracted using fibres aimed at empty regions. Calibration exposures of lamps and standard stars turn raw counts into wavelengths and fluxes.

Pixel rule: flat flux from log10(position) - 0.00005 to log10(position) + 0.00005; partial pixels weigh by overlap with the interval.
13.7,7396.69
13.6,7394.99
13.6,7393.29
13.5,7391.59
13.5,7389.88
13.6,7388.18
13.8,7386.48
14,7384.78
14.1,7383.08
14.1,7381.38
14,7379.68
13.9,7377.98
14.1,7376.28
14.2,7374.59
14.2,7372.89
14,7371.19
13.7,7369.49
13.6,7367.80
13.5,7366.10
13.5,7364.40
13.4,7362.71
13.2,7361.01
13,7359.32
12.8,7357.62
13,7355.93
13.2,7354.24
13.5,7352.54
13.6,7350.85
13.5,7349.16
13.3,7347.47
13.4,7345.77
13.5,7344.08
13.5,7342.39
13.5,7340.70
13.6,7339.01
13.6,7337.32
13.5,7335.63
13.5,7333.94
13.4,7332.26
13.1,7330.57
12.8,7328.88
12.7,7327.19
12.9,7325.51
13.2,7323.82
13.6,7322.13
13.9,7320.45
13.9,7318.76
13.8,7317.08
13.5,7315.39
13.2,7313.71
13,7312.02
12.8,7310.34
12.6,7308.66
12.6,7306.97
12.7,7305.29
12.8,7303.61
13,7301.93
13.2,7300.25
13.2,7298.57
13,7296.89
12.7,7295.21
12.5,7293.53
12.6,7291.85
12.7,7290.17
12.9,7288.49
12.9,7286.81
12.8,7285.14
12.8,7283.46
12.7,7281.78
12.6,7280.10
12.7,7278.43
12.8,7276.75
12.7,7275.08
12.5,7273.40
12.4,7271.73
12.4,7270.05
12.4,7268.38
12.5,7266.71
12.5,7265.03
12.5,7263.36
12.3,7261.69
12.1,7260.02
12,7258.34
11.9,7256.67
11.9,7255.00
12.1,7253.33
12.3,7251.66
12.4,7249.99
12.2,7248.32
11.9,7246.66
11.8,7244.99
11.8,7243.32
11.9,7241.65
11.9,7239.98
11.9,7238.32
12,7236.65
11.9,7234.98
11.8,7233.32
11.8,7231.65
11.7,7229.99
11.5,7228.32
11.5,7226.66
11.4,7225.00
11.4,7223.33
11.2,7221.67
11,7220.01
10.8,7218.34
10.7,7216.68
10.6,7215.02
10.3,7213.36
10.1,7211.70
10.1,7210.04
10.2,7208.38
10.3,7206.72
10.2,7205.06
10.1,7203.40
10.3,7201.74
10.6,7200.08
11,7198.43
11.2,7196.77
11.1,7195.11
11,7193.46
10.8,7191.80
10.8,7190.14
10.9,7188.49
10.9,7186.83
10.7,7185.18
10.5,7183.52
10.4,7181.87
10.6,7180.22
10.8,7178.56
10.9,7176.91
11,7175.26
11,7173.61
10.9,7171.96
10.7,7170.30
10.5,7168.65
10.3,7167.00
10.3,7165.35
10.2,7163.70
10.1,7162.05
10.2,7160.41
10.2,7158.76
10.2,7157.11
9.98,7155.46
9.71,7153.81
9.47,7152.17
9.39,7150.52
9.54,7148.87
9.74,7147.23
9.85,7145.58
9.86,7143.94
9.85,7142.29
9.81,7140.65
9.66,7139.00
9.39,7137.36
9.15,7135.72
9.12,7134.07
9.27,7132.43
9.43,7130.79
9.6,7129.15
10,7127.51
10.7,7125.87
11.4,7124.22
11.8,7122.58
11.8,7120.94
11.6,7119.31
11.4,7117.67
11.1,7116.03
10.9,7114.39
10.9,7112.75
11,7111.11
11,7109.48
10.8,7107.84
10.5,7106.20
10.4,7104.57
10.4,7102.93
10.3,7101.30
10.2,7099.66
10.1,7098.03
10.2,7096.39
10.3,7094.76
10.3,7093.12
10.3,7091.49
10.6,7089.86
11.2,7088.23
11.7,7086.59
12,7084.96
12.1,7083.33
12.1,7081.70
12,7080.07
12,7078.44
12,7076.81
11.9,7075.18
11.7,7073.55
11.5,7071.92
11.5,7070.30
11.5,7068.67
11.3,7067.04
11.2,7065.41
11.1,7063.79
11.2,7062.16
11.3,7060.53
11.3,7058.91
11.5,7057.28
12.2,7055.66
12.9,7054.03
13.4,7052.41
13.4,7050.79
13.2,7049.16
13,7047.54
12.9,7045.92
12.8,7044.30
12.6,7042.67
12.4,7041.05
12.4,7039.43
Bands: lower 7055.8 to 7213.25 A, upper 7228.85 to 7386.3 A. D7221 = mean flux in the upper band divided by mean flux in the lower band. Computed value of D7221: 1.21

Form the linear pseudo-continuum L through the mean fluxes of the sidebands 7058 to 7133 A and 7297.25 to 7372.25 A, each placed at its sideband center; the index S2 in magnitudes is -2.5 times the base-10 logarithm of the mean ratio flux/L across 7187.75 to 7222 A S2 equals 0.14 mag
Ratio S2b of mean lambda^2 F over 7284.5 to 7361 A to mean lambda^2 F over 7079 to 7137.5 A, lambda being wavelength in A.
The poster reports 1.3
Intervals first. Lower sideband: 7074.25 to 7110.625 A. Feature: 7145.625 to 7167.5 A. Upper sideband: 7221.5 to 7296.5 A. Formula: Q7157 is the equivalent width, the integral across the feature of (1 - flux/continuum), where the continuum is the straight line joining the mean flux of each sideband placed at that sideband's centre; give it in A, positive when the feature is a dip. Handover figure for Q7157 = 2.9 A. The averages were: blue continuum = 11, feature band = 9.94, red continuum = 12.2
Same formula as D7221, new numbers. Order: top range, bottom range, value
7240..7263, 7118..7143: 1.18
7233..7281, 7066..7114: 1.10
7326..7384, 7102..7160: 1.32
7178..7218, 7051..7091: 0.90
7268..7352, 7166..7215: 1.23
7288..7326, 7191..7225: 1.22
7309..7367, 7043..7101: 1.14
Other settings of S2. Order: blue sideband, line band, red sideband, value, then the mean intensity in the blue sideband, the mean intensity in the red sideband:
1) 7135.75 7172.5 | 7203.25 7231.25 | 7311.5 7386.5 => 0.032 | 9.97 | 13.5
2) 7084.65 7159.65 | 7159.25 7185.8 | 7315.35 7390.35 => 0.047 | 10.3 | 13.5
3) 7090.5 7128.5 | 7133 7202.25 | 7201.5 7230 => 0.045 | 10.8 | 10.7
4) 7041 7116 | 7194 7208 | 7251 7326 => 0.155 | 11.5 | 12.8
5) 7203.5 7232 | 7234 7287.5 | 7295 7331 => -0.039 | 10.8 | 13.1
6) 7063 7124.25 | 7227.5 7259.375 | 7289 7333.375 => 0.048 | 11.2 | 13.1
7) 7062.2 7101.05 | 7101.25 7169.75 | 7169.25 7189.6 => 0.074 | 11.2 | 10.8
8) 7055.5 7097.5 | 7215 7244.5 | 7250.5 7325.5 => 0.078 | 11.4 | 12.8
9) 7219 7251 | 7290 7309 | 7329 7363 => -0.012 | 11.7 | 13.3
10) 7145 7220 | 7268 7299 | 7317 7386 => -0.036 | 10.4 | 13.5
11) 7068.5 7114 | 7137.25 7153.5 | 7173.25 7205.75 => 0.129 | 11.1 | 10.7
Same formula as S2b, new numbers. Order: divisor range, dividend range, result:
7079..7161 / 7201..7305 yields 1.19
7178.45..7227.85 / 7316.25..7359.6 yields 1.29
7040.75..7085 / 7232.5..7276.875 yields 1.06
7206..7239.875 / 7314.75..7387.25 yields 1.26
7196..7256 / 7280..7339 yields 1.19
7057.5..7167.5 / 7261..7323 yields 1.27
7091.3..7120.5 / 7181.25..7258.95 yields 1.08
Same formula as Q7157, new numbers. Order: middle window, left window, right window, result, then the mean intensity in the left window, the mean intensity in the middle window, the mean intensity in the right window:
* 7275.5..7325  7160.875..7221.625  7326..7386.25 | -1.8 A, 10.6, 13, 13.5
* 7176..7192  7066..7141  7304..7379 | 1.3 A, 10.8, 10.7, 13.4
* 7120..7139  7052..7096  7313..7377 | 2.8 A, 11.5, 10.1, 13.5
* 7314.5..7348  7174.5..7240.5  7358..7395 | -1.1 A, 10.9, 13.4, 13.7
